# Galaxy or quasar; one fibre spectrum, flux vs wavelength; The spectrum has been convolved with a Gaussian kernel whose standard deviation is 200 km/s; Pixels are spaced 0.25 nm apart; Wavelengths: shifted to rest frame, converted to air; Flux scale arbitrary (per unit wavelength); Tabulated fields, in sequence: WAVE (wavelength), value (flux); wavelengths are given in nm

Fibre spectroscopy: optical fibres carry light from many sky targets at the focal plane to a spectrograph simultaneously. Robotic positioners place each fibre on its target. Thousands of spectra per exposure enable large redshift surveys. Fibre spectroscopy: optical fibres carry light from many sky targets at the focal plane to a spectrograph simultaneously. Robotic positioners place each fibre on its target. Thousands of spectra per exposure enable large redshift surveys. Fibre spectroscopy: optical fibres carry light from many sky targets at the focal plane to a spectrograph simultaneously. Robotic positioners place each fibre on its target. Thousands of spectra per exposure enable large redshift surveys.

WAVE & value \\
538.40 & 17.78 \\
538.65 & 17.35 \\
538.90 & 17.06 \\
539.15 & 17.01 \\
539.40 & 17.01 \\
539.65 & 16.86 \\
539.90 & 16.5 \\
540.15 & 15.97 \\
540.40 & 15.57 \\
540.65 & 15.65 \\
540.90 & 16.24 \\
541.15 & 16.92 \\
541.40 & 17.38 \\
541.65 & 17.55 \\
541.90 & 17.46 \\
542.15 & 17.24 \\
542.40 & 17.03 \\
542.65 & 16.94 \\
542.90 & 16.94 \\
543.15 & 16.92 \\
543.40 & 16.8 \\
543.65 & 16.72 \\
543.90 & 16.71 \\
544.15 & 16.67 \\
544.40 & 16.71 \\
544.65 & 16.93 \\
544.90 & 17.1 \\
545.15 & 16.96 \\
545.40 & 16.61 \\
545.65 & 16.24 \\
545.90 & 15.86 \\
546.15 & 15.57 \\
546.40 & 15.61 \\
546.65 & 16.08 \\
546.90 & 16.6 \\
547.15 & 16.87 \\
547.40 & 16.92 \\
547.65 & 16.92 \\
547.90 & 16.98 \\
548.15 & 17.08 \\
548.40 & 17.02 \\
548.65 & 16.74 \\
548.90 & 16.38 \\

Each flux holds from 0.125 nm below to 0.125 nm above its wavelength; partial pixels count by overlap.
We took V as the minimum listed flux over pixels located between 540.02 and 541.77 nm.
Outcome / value 15.57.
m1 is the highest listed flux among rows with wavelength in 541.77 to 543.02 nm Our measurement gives 17.46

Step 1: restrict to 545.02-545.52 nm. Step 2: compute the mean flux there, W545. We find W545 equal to 16.8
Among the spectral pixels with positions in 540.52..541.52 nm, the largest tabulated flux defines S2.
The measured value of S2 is 17.38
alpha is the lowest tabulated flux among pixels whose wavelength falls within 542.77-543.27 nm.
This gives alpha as 16.92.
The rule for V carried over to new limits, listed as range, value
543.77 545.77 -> 16.24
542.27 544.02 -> 16.71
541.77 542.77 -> 16.94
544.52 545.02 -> 16.93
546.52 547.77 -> 16.08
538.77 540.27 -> 15.97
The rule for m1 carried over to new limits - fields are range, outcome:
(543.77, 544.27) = 16.71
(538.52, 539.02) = 17.35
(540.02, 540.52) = 15.97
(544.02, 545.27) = 17.1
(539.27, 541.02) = 17.01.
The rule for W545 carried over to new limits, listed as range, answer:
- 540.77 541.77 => 17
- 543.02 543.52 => 16.9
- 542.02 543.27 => 17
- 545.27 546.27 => 16.1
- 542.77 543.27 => 16.9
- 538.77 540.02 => 16.9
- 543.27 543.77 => 16.8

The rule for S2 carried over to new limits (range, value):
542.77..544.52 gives 16.94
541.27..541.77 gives 17.55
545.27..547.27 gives 16.87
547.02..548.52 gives 17.08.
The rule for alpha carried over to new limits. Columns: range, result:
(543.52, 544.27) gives 16.67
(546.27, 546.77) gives 15.61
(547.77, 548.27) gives 16.98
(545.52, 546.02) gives 15.86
